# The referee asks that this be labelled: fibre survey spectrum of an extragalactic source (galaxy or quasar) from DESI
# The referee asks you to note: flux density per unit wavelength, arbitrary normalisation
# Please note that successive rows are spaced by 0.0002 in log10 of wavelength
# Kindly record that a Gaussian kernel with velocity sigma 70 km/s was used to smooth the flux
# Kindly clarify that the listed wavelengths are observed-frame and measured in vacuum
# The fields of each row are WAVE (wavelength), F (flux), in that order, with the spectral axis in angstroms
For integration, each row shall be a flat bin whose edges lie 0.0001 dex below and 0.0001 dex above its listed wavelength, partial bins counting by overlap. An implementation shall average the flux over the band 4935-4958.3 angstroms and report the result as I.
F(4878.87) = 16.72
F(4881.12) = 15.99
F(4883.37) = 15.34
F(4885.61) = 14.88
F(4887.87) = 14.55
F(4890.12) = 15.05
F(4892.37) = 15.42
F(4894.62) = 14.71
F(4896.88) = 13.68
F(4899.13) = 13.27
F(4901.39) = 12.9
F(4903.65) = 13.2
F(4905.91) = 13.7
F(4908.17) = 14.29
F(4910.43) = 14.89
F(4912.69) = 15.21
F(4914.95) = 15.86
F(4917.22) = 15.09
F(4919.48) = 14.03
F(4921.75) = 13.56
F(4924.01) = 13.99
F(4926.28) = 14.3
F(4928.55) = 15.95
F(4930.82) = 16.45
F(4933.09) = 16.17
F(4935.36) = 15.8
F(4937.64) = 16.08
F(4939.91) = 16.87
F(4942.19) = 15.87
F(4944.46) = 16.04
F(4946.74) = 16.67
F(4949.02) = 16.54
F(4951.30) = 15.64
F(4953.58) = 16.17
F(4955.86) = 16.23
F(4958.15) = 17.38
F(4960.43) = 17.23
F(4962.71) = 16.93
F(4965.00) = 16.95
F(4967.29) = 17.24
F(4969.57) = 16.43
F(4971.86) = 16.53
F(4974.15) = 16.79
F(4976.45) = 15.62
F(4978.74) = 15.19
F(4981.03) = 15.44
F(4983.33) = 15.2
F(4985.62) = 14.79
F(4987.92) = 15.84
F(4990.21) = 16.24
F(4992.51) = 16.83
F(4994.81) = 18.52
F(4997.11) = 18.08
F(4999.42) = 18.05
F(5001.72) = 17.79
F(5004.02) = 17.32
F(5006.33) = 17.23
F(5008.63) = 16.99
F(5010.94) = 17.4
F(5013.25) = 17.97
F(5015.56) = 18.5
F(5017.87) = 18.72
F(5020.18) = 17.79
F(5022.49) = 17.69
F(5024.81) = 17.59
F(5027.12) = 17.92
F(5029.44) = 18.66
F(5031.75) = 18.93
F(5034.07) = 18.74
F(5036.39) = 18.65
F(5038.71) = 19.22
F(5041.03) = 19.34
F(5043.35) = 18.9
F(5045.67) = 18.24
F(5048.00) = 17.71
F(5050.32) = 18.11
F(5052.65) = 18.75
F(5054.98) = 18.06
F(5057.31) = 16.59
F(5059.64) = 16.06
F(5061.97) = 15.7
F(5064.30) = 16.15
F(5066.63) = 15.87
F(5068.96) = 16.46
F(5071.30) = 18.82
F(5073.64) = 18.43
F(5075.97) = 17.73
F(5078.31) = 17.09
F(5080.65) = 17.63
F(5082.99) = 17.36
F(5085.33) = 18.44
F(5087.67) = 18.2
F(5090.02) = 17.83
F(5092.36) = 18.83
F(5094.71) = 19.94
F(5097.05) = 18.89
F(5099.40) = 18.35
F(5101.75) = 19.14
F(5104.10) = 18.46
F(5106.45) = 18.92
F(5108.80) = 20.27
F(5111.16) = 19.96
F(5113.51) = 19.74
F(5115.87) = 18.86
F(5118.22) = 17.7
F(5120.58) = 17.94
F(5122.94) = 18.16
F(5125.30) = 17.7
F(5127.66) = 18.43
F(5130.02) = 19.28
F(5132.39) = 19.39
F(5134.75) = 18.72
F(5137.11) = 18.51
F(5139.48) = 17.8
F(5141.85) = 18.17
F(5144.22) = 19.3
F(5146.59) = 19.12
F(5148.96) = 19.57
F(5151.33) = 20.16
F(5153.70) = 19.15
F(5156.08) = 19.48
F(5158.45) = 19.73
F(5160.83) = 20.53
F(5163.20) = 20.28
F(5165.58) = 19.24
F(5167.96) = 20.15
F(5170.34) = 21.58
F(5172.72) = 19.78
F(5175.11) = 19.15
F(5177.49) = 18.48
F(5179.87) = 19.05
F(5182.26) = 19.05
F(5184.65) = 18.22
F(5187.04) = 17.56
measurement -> 16.3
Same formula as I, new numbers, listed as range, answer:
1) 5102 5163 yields 19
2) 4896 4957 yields 15.1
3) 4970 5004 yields 16.5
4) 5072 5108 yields 18.4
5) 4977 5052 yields 17.6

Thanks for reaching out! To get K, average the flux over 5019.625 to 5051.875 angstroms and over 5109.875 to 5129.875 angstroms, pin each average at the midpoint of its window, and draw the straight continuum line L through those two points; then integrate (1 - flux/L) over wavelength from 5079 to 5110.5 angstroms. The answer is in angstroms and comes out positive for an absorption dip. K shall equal -0.1 angstroms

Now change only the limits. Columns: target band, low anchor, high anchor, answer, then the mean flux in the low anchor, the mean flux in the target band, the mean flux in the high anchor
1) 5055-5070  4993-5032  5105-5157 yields 1.68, 17.9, 16.3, 18.9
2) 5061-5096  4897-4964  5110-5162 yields 0.63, 15.4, 17.7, 19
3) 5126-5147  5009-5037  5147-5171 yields 0.99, 18.2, 18.7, 19.9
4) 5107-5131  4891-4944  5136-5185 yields -0.26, 14.9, 18.8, 19.4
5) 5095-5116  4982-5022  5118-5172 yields -0.66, 17.3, 19.2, 19.2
